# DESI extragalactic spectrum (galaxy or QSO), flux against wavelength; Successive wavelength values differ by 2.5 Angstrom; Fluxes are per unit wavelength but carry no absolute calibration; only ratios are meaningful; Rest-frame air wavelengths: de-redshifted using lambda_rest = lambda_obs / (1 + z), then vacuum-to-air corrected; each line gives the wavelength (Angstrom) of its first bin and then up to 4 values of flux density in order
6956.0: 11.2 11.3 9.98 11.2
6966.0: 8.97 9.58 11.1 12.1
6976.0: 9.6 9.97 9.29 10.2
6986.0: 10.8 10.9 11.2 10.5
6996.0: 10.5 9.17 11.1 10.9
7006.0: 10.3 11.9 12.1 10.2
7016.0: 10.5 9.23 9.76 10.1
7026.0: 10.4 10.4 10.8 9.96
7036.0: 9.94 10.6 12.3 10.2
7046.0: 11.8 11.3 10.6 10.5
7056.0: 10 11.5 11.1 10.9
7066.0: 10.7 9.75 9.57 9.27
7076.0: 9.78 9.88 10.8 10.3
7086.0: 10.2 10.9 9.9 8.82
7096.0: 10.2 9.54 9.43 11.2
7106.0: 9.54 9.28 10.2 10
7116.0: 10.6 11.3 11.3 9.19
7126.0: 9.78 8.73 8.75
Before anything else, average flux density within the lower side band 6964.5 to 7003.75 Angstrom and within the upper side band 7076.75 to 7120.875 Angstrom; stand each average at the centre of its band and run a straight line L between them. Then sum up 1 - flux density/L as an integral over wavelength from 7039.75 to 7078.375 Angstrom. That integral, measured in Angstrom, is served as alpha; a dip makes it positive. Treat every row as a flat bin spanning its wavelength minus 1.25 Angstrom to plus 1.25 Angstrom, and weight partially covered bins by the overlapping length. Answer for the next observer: -1.4 Angstrom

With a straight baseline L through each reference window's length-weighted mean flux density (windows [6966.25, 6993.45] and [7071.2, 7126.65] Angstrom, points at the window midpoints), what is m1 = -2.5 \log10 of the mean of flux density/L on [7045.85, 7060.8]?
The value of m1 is -0.072 mag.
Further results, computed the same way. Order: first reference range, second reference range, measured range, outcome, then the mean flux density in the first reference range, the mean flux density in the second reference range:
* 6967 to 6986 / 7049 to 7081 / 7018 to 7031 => 0.023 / 10.3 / 10.3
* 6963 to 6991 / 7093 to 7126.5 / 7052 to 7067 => -0.063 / 10.4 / 10.1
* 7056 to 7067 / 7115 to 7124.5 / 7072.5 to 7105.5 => 0.082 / 10.9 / 10.6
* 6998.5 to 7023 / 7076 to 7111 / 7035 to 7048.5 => -0.067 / 10.6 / 10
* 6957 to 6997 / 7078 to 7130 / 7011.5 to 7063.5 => -0.034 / 10.5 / 10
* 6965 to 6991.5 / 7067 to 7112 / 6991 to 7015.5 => -0.054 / 10.3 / 9.92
